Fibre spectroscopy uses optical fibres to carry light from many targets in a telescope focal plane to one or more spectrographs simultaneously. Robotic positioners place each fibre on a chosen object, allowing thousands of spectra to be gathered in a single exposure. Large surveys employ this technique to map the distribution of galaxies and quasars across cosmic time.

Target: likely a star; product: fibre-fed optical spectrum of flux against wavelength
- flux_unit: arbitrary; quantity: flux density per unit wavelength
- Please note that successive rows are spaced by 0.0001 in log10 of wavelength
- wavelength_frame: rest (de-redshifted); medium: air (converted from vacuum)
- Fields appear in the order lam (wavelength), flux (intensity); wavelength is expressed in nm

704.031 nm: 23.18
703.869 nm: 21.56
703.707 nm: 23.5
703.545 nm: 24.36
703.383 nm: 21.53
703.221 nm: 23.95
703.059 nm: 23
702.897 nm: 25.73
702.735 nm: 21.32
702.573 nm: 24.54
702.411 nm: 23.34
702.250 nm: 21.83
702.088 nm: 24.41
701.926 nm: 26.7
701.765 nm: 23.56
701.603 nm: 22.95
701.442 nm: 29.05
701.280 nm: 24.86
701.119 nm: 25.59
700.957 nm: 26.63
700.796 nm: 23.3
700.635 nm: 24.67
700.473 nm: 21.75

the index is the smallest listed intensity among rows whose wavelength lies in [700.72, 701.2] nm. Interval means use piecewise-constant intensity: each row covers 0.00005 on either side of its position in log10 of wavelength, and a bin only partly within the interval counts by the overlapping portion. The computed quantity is 23.3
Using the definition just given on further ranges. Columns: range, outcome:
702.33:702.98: 21.32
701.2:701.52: 24.86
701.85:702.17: 24.41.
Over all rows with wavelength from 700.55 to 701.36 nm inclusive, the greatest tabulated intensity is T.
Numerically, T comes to 26.63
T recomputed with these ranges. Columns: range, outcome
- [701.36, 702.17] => 29.05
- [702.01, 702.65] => 24.54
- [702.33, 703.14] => 25.73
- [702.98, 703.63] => 24.36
